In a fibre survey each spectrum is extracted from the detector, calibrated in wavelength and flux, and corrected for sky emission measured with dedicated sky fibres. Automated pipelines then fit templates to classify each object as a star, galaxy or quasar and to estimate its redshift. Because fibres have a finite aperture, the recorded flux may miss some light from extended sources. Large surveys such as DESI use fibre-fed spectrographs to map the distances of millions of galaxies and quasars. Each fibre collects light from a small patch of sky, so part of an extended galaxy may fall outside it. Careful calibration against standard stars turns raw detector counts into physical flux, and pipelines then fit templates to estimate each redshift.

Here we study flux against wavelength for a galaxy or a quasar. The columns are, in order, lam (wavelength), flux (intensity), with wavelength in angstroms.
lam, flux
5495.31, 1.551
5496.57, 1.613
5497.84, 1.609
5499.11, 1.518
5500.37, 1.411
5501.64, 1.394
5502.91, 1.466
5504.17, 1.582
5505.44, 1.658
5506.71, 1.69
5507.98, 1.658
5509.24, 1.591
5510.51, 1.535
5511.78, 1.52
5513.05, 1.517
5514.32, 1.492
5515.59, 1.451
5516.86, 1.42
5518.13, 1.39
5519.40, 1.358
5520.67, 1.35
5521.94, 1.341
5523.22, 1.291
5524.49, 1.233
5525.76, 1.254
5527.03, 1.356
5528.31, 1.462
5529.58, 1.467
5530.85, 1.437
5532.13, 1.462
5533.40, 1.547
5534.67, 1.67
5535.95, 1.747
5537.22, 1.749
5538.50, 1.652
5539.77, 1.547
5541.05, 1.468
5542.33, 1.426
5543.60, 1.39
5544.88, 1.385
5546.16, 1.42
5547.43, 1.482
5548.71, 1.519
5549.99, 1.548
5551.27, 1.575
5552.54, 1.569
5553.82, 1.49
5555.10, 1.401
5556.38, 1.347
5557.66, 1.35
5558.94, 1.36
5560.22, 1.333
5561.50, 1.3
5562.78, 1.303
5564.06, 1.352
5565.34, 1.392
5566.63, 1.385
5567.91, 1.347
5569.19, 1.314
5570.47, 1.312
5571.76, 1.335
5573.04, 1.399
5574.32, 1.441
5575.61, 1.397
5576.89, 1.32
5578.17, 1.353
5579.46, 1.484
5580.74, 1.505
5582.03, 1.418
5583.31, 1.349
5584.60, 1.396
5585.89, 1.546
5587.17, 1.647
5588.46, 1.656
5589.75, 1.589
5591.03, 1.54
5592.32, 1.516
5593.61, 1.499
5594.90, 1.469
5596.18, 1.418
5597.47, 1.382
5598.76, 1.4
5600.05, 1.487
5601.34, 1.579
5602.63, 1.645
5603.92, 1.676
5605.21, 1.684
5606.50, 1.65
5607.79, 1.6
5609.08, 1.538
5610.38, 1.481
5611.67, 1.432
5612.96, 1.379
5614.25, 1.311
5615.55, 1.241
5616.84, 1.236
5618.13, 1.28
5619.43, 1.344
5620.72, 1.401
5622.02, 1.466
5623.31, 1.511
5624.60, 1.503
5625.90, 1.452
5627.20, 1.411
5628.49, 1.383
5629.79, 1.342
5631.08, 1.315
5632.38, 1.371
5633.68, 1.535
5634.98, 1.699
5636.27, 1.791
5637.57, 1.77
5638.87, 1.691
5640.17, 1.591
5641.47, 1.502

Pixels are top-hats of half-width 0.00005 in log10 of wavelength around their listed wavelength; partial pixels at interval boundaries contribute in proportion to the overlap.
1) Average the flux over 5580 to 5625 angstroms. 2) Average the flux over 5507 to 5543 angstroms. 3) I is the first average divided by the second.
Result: 1.00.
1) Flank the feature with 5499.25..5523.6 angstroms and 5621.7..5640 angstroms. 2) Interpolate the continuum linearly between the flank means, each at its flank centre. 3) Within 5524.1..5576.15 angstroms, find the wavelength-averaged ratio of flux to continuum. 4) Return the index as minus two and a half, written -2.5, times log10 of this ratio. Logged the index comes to 0.04 mag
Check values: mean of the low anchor 1.48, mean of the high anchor 1.52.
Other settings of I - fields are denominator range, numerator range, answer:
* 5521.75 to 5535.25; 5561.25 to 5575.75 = 0.96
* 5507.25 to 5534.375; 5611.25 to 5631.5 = 0.96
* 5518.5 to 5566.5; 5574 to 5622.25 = 1.02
